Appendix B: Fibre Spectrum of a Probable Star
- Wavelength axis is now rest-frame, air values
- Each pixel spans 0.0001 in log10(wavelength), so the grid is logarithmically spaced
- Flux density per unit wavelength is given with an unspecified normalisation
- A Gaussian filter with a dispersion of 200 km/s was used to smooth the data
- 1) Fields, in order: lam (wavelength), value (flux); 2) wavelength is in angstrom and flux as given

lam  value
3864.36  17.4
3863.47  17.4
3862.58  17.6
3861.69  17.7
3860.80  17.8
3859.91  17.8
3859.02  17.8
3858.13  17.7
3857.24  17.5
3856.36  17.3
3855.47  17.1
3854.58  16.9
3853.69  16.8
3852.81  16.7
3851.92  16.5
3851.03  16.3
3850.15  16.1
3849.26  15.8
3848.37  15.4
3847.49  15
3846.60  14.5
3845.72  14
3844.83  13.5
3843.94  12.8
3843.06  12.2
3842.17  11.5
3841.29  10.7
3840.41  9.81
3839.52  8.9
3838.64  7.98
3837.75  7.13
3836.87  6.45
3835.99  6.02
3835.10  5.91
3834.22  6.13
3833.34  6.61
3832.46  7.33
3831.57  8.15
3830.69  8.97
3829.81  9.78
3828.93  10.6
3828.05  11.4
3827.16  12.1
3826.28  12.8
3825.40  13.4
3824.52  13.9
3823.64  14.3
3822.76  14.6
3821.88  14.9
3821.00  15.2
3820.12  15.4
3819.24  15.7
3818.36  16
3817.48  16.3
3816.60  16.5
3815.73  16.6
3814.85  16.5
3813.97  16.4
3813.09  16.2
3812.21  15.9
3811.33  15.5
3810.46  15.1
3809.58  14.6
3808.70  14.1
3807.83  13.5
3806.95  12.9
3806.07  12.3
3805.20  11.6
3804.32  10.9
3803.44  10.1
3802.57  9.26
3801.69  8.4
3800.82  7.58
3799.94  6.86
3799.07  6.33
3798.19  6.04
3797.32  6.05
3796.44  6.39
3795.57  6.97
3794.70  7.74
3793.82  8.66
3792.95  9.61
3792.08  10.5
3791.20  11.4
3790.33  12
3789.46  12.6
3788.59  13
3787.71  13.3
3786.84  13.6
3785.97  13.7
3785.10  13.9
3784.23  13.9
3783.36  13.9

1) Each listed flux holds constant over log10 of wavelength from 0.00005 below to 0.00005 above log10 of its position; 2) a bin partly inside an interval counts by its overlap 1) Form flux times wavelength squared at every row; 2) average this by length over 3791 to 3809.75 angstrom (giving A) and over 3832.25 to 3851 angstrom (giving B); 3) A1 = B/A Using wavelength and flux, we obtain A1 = 1.16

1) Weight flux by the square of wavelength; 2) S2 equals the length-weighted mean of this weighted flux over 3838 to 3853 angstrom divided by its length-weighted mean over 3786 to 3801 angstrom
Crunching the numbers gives 1.4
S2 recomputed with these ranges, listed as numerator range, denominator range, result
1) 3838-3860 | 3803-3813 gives 1.11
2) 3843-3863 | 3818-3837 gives 1.46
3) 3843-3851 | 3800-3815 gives 1.17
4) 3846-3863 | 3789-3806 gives 1.92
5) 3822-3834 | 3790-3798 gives 1.30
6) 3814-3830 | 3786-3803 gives 1.55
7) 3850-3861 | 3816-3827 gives 1.17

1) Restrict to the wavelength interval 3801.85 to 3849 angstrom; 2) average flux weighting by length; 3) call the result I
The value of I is 12.3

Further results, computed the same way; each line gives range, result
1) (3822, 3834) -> 11.1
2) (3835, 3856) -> 12.8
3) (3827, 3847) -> 9.63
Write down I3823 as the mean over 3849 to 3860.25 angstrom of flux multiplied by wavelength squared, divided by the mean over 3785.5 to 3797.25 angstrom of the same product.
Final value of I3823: 1.7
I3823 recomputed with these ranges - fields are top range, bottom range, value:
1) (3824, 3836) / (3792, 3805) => 1.21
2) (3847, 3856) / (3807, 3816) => 1.08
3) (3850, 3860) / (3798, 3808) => 1.82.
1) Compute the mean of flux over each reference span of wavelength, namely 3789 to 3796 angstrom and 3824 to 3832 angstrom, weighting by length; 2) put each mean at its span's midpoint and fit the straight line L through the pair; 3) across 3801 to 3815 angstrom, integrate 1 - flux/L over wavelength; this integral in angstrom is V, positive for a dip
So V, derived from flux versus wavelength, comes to -3.5 angstrom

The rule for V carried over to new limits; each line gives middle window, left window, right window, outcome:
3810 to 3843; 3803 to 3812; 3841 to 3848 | 2.7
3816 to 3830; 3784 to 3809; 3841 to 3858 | -1.4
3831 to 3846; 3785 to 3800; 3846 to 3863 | 6.0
